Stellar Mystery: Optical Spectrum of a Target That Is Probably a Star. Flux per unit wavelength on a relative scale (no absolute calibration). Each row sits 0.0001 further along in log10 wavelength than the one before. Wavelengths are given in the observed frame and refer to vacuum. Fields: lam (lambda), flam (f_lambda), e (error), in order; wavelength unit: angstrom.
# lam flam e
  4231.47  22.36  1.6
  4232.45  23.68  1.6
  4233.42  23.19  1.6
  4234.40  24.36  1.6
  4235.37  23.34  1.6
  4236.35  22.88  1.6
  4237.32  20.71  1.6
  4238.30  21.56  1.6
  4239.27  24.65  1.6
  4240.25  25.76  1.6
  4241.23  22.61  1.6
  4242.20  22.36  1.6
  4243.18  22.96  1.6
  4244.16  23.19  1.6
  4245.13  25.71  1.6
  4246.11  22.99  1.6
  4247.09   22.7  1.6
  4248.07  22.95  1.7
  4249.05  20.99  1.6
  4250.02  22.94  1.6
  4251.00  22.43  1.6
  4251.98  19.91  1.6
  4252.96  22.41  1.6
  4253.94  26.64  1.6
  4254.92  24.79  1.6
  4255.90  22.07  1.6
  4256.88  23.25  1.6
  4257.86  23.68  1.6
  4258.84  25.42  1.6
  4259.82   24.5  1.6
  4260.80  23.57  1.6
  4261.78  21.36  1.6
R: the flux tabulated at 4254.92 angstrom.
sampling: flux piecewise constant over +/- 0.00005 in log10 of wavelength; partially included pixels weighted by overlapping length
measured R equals 24.79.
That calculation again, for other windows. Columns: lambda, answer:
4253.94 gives 26.64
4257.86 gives 23.68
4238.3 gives 21.56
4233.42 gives 23.19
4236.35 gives 22.88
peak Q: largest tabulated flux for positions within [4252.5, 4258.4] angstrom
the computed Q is 26.64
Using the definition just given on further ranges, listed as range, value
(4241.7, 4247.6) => 25.71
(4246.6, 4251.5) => 22.95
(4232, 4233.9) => 23.68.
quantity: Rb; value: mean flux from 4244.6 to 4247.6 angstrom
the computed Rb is 23.8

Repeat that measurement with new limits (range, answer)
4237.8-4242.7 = 23.4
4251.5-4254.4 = 22.9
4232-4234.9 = 23.8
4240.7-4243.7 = 22.7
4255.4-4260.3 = 23.8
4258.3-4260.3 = 24.9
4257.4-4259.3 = 24.6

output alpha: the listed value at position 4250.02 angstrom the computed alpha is 22.94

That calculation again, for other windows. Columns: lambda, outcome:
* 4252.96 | 22.41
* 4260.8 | 23.57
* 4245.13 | 25.71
